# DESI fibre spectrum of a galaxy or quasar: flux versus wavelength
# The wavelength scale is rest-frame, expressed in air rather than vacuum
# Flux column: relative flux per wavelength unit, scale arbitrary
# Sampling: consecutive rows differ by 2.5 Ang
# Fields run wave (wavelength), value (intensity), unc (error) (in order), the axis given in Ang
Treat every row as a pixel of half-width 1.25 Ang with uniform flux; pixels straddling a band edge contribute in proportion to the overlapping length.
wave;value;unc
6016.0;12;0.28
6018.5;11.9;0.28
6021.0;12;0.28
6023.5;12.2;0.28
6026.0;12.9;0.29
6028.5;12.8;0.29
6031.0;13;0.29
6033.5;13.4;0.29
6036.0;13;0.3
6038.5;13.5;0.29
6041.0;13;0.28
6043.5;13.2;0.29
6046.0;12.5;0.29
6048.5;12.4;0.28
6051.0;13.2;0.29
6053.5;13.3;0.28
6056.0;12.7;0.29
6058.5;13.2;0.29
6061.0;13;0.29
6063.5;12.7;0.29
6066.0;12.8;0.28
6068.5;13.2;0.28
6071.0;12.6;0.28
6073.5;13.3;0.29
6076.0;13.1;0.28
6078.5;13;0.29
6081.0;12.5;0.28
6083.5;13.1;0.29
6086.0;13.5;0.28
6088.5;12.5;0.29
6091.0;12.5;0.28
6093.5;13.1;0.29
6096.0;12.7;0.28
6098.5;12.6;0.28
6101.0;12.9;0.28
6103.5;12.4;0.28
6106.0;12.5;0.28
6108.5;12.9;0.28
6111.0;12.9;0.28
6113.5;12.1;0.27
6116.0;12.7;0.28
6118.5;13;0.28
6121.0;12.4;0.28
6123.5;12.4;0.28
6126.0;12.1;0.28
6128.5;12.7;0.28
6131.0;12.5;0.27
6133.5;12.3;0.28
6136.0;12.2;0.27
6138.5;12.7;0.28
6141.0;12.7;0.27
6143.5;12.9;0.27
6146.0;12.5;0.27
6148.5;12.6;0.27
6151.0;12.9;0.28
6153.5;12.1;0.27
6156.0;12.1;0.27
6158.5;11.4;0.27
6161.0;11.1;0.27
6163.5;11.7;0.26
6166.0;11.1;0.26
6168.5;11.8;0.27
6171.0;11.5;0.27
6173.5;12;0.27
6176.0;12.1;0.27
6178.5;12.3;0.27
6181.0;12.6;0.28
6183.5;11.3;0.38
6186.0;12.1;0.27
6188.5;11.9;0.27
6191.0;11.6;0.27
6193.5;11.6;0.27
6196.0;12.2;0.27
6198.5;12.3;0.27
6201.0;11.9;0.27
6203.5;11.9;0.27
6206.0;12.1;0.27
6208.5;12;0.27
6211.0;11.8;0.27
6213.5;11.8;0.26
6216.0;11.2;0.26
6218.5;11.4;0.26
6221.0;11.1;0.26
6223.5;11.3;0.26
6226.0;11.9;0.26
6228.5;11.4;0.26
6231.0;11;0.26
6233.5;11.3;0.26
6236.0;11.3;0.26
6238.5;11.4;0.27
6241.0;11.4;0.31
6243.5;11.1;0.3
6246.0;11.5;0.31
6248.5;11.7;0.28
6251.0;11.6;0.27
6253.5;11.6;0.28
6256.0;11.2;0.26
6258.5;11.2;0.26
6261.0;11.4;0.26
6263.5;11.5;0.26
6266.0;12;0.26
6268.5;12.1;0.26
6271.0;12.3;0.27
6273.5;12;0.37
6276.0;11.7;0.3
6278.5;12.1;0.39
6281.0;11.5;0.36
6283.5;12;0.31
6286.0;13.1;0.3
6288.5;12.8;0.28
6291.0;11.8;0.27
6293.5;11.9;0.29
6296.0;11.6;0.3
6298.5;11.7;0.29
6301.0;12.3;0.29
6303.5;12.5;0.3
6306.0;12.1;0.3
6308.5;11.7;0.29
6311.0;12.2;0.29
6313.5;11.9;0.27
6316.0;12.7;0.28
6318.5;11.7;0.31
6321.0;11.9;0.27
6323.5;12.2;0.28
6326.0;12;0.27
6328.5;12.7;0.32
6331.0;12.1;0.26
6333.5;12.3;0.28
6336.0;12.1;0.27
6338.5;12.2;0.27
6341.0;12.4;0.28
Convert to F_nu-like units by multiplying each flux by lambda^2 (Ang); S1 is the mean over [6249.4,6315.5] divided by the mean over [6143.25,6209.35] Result 1.03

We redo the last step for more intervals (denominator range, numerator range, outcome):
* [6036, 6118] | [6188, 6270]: 0.95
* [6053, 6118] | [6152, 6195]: 0.95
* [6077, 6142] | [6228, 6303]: 0.98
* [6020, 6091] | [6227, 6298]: 0.97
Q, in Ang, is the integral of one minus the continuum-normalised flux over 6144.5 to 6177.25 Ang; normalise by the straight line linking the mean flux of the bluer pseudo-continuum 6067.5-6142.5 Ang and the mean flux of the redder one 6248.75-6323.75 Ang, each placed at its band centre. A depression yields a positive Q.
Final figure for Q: 1.4 Ang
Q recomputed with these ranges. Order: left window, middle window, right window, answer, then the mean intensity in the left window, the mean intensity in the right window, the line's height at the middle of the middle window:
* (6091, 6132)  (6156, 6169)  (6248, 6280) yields 0.90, 12.6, 11.7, 12.3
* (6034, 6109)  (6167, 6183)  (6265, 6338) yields 0.69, 12.9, 12.1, 12.5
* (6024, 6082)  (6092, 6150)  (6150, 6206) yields -1.05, 13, 11.9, 12.4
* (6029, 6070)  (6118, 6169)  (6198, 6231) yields -0.02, 13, 11.7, 12.2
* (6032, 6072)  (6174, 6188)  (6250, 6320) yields 0.38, 13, 11.9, 12.4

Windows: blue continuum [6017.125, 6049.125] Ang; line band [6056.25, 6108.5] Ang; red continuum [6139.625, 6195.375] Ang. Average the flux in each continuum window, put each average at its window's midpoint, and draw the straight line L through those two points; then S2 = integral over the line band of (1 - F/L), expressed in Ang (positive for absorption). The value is -1.58 Ang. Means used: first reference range 12.8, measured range 12.9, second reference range 12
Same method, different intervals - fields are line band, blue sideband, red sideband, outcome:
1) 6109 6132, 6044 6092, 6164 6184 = -0.30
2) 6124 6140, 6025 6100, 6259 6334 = 0.32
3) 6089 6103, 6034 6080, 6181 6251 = -0.08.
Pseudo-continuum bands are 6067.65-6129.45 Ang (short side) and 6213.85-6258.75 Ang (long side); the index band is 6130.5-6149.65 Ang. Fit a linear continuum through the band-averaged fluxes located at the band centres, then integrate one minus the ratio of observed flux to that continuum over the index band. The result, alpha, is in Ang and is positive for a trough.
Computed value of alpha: -0.3 Ang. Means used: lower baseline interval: 12.7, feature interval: 12.6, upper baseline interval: 11.4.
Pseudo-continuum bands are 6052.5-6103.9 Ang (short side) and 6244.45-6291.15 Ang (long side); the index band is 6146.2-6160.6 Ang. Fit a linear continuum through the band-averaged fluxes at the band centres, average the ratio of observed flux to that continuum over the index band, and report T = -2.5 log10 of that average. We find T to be 0.03 mag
